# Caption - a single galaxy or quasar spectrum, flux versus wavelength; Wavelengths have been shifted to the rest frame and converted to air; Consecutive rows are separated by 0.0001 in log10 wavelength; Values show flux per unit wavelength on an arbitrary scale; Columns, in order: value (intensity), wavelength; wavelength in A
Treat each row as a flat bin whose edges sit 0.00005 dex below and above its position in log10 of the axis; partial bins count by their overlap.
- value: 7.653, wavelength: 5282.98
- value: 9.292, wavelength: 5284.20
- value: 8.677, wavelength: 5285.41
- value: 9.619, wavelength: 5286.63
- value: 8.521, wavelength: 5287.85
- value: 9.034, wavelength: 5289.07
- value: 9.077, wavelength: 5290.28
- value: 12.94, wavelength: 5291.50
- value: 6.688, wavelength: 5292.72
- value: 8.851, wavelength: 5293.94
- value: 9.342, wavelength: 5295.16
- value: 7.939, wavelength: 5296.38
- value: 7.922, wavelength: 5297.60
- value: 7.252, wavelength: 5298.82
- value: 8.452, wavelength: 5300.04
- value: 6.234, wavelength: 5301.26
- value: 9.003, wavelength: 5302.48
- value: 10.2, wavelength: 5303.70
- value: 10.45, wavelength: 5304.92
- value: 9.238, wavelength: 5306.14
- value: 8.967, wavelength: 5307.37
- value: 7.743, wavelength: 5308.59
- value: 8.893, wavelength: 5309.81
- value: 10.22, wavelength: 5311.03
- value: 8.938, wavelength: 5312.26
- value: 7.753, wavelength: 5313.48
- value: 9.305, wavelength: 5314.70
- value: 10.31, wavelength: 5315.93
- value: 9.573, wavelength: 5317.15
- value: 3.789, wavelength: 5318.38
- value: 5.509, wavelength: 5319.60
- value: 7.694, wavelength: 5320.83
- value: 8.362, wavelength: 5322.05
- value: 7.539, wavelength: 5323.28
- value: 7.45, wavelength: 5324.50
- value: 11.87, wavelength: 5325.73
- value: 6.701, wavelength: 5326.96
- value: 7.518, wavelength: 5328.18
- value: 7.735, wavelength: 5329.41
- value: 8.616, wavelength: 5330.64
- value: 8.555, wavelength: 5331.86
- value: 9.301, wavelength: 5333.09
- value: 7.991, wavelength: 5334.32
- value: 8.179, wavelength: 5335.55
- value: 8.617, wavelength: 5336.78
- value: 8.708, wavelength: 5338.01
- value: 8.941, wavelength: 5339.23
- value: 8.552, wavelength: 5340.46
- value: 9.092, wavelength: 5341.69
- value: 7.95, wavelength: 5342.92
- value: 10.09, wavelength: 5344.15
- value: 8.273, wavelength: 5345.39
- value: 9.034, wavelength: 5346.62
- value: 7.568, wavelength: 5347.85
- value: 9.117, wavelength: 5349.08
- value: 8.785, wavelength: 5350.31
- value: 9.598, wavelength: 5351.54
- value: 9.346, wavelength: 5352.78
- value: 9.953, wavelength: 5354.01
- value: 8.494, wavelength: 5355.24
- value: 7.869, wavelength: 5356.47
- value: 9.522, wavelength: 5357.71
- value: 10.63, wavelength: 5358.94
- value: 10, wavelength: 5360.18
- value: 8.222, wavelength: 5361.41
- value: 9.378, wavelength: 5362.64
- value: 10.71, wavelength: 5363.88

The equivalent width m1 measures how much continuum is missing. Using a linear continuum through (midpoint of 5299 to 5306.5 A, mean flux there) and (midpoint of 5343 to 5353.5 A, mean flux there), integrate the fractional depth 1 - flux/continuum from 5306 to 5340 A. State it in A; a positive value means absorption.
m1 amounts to 2.0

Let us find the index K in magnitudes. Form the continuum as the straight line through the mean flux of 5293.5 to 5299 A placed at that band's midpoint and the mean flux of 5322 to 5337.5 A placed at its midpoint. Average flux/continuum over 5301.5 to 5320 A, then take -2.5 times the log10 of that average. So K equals -0.04 mag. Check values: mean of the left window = 8.32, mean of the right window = 8.34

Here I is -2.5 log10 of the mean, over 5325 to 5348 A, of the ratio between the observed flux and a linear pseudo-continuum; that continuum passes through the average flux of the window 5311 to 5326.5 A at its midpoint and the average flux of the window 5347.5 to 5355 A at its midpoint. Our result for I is 0.01 mag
